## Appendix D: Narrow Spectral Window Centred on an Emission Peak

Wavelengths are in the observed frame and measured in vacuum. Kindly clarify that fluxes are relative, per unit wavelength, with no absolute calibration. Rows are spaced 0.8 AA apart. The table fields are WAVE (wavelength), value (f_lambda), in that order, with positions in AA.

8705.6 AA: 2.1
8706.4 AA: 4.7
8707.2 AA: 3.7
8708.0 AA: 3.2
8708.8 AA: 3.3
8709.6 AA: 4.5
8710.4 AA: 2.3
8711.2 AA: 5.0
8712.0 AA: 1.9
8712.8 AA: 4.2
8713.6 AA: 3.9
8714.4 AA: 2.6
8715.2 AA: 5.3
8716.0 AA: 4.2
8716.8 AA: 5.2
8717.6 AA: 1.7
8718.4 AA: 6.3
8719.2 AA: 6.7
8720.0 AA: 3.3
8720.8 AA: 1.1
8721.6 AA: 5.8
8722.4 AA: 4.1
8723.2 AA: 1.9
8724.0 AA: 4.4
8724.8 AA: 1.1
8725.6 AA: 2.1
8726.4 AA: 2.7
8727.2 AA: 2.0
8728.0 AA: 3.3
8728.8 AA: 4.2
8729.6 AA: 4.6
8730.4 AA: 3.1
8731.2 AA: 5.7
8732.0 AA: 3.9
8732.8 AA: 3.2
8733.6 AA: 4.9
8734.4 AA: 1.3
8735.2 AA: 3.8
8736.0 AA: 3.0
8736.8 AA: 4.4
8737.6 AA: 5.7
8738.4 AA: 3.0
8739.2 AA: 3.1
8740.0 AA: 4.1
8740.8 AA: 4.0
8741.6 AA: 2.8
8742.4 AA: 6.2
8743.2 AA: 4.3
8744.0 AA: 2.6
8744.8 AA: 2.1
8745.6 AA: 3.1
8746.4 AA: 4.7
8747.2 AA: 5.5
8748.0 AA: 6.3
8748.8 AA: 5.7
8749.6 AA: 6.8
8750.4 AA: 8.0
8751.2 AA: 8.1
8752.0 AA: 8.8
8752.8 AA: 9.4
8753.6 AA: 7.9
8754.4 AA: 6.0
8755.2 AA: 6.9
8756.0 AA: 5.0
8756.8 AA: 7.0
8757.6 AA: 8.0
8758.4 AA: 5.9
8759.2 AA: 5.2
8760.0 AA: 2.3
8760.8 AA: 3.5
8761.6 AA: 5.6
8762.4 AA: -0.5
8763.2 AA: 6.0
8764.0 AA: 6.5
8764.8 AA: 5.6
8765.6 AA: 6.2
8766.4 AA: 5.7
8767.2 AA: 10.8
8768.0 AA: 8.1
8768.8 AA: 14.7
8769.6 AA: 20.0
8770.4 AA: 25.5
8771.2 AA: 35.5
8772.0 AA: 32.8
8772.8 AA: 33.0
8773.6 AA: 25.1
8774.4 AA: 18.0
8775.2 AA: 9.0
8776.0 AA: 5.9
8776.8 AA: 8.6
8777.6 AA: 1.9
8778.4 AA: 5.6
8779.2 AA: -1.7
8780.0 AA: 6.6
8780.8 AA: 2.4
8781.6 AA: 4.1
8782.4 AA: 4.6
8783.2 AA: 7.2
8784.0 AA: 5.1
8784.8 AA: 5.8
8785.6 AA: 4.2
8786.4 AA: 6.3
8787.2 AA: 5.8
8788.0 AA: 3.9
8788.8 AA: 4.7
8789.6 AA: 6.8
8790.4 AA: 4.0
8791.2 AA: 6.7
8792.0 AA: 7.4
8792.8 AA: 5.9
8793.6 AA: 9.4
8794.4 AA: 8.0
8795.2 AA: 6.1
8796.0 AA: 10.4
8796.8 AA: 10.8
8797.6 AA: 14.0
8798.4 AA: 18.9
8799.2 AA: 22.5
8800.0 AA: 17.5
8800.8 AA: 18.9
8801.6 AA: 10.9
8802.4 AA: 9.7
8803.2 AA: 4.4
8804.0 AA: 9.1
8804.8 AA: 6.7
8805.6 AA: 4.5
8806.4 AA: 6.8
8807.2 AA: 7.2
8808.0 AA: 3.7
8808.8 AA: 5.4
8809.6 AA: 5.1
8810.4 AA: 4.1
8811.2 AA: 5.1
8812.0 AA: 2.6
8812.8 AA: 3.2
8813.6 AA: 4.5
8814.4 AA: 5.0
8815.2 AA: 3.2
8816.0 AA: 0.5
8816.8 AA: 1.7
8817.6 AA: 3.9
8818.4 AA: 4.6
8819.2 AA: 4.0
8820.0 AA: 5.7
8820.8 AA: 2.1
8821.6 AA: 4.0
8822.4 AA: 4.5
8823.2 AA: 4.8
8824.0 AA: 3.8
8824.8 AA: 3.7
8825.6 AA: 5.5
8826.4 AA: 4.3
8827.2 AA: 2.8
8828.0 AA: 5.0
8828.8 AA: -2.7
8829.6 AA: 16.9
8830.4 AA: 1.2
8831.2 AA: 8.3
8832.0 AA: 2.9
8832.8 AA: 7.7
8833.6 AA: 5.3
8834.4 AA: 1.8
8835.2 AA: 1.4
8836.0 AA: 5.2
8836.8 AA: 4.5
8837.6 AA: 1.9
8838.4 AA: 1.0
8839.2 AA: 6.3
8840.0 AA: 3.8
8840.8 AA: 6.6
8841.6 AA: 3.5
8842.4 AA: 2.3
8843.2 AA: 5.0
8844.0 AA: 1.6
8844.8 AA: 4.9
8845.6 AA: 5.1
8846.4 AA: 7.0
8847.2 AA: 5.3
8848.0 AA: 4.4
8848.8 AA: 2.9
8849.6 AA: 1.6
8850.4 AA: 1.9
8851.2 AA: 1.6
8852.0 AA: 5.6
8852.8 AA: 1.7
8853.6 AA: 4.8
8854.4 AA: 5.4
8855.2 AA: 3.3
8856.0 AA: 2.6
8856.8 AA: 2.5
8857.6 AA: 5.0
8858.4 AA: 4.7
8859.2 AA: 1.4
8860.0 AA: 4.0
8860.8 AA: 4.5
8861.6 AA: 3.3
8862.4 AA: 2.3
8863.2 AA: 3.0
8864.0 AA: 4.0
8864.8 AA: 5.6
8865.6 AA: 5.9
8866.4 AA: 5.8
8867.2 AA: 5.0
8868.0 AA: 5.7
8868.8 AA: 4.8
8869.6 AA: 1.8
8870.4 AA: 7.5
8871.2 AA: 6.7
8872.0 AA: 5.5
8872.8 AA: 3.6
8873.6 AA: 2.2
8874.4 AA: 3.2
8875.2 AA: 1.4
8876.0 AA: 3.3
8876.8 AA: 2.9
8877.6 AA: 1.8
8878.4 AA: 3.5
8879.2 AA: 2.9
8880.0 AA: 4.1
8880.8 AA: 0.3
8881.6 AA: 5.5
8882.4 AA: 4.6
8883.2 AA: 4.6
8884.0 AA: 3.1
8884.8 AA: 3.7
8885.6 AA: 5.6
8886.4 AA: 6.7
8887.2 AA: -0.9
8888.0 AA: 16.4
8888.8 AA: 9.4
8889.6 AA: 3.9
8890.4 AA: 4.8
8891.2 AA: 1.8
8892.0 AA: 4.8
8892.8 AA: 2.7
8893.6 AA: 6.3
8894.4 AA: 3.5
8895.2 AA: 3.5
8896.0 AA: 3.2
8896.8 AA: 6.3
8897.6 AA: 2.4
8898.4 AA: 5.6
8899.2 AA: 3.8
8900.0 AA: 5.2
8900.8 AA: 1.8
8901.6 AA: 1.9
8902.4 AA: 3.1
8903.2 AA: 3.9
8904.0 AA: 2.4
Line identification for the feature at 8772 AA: H-alpha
